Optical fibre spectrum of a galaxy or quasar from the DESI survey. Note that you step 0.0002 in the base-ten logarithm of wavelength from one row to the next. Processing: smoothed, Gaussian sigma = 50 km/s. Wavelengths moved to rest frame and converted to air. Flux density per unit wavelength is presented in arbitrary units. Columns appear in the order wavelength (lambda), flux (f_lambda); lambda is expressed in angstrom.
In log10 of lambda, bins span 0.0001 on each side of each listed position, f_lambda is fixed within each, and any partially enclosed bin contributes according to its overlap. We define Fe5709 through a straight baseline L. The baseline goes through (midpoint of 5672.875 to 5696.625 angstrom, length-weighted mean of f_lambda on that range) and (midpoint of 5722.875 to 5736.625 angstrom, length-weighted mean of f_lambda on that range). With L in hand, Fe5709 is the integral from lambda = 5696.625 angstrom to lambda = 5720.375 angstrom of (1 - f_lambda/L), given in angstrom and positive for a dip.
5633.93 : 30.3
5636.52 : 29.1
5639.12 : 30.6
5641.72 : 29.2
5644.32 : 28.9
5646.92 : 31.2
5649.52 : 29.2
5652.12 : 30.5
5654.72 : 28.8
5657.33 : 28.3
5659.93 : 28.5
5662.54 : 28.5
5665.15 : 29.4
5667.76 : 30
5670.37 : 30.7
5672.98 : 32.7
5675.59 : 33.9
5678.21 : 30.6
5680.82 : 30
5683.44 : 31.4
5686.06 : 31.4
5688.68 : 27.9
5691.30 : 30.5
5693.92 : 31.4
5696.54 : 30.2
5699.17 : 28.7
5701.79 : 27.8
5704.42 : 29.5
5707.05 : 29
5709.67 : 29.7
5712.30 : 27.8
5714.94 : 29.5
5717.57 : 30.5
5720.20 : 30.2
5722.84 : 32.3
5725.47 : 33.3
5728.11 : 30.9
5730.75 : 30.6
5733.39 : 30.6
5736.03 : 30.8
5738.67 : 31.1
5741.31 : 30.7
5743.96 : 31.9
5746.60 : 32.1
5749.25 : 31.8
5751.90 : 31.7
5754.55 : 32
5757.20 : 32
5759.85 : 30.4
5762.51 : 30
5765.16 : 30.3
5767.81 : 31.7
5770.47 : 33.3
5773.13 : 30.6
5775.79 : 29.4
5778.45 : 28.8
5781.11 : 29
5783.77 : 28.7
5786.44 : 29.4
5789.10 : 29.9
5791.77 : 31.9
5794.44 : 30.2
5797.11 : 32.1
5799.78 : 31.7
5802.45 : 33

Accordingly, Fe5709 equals 1.5 angstrom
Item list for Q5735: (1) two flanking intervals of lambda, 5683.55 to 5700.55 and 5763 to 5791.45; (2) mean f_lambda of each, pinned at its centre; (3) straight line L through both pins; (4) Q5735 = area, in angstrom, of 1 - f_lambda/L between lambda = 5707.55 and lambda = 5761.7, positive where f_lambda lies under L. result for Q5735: -1.5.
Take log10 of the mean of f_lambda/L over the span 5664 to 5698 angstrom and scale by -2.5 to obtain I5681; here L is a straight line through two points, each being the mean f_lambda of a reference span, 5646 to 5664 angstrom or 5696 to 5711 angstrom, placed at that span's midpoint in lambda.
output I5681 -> -0.06 mag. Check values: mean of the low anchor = 29.3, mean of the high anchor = 29.1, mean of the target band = 30.8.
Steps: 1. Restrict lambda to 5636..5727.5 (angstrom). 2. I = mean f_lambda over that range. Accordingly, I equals 30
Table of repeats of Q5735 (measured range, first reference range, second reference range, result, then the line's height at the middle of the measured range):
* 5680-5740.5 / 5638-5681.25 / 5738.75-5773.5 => 1.09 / 30.8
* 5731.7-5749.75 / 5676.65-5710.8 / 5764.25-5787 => -0.73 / 30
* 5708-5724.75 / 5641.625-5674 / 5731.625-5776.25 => 0.29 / 30.6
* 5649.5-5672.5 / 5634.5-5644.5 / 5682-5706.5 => 0.17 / 29.7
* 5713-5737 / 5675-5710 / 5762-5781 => -0.50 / 30.3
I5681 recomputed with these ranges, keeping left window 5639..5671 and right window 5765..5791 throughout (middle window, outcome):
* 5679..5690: -0.021 mag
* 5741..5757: -0.063 mag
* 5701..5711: 0.025 mag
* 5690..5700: -0.021 mag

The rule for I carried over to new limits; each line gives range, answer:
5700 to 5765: 30.7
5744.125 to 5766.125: 31.3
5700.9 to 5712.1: 28.9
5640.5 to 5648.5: 29.8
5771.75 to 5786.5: 29.3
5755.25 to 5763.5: 30.9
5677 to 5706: 29.9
